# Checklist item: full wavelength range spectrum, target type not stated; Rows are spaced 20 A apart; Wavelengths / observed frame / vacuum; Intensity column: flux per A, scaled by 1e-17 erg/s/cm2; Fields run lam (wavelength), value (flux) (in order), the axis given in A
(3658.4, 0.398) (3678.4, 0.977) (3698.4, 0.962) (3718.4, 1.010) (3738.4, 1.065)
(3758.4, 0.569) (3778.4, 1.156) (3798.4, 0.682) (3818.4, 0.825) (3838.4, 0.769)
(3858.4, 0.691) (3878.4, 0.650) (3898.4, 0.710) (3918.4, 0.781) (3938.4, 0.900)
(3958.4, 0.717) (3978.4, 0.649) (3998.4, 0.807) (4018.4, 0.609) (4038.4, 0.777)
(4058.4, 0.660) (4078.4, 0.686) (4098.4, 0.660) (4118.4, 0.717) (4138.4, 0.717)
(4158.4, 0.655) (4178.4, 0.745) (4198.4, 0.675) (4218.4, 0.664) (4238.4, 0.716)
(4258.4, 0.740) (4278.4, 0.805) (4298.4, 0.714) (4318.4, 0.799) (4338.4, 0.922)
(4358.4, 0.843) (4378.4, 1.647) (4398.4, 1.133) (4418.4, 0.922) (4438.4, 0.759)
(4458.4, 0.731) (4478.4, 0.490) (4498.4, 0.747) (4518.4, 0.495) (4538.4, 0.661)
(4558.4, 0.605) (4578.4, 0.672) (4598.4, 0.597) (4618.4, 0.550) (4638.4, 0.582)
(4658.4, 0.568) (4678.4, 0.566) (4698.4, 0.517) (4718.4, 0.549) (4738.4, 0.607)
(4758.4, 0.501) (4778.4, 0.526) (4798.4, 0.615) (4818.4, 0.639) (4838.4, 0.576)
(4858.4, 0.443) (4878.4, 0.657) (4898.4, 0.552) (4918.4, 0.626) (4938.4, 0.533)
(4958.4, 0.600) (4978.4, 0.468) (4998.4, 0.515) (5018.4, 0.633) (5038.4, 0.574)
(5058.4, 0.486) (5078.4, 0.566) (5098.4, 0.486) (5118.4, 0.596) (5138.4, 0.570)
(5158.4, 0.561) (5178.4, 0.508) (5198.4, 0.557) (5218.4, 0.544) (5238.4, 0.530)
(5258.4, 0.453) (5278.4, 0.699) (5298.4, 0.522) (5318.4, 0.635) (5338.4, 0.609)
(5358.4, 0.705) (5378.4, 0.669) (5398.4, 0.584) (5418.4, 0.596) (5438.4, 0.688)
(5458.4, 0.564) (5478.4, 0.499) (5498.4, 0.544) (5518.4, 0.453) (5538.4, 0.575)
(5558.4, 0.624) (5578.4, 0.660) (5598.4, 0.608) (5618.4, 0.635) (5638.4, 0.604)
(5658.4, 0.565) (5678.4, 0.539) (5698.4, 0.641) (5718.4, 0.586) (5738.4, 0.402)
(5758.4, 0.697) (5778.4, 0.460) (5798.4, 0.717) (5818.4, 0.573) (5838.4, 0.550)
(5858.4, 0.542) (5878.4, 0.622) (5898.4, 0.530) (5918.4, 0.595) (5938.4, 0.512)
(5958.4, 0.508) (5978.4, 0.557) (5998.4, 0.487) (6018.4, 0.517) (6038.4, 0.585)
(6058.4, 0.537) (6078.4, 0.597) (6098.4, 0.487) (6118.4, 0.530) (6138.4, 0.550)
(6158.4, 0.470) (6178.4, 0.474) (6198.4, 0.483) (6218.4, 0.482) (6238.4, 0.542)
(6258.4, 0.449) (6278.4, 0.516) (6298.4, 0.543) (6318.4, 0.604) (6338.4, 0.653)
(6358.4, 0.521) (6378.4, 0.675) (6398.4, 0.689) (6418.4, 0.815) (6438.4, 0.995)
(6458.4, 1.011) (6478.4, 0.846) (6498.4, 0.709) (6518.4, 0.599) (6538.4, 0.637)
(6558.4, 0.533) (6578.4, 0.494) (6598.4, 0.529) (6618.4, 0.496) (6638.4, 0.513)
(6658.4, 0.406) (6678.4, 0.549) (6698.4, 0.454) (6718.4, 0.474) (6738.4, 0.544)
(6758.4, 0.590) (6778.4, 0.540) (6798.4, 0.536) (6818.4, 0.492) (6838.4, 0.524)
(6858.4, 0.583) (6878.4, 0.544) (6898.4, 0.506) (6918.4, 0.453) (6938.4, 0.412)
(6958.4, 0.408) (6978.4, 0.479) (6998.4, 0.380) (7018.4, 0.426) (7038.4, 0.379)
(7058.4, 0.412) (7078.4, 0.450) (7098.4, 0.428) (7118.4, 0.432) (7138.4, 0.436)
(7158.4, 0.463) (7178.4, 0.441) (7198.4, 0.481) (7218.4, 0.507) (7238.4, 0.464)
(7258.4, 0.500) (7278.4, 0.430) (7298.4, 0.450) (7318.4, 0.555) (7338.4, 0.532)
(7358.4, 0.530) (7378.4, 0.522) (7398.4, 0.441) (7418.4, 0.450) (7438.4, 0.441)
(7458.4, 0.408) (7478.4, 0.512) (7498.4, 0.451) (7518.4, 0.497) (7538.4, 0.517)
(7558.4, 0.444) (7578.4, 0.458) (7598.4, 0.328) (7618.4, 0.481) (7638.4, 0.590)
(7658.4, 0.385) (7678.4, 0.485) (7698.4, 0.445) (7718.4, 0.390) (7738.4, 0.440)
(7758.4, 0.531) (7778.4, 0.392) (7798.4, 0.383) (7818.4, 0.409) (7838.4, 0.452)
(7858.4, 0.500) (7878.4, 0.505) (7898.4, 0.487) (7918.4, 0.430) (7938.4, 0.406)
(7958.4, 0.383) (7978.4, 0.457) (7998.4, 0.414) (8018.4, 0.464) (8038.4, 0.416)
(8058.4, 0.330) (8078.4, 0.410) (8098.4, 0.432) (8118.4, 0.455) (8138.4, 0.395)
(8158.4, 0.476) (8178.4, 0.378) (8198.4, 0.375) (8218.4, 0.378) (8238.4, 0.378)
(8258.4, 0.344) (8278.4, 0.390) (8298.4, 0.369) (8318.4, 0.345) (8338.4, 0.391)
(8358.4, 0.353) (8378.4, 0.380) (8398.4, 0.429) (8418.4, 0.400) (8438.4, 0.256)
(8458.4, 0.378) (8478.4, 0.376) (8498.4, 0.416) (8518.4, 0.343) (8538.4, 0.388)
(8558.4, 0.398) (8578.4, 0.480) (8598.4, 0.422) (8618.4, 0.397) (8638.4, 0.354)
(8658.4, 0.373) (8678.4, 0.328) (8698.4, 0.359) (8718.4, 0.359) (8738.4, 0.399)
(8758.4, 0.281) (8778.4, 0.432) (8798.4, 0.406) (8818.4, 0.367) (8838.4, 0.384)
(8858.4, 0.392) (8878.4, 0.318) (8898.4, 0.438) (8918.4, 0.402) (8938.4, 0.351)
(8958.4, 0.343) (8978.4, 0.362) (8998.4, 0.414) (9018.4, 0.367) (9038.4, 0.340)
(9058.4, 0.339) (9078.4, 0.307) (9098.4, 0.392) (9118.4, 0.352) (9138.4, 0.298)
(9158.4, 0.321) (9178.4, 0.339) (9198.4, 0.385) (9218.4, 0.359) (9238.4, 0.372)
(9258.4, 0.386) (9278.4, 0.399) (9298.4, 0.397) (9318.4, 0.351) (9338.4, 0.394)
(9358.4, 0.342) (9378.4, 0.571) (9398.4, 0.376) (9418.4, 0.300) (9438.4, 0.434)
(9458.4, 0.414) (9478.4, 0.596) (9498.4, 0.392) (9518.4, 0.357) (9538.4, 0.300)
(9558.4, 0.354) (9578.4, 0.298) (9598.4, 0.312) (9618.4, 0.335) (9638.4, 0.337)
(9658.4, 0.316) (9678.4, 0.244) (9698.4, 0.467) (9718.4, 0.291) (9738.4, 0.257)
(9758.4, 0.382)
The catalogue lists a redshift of 1.301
